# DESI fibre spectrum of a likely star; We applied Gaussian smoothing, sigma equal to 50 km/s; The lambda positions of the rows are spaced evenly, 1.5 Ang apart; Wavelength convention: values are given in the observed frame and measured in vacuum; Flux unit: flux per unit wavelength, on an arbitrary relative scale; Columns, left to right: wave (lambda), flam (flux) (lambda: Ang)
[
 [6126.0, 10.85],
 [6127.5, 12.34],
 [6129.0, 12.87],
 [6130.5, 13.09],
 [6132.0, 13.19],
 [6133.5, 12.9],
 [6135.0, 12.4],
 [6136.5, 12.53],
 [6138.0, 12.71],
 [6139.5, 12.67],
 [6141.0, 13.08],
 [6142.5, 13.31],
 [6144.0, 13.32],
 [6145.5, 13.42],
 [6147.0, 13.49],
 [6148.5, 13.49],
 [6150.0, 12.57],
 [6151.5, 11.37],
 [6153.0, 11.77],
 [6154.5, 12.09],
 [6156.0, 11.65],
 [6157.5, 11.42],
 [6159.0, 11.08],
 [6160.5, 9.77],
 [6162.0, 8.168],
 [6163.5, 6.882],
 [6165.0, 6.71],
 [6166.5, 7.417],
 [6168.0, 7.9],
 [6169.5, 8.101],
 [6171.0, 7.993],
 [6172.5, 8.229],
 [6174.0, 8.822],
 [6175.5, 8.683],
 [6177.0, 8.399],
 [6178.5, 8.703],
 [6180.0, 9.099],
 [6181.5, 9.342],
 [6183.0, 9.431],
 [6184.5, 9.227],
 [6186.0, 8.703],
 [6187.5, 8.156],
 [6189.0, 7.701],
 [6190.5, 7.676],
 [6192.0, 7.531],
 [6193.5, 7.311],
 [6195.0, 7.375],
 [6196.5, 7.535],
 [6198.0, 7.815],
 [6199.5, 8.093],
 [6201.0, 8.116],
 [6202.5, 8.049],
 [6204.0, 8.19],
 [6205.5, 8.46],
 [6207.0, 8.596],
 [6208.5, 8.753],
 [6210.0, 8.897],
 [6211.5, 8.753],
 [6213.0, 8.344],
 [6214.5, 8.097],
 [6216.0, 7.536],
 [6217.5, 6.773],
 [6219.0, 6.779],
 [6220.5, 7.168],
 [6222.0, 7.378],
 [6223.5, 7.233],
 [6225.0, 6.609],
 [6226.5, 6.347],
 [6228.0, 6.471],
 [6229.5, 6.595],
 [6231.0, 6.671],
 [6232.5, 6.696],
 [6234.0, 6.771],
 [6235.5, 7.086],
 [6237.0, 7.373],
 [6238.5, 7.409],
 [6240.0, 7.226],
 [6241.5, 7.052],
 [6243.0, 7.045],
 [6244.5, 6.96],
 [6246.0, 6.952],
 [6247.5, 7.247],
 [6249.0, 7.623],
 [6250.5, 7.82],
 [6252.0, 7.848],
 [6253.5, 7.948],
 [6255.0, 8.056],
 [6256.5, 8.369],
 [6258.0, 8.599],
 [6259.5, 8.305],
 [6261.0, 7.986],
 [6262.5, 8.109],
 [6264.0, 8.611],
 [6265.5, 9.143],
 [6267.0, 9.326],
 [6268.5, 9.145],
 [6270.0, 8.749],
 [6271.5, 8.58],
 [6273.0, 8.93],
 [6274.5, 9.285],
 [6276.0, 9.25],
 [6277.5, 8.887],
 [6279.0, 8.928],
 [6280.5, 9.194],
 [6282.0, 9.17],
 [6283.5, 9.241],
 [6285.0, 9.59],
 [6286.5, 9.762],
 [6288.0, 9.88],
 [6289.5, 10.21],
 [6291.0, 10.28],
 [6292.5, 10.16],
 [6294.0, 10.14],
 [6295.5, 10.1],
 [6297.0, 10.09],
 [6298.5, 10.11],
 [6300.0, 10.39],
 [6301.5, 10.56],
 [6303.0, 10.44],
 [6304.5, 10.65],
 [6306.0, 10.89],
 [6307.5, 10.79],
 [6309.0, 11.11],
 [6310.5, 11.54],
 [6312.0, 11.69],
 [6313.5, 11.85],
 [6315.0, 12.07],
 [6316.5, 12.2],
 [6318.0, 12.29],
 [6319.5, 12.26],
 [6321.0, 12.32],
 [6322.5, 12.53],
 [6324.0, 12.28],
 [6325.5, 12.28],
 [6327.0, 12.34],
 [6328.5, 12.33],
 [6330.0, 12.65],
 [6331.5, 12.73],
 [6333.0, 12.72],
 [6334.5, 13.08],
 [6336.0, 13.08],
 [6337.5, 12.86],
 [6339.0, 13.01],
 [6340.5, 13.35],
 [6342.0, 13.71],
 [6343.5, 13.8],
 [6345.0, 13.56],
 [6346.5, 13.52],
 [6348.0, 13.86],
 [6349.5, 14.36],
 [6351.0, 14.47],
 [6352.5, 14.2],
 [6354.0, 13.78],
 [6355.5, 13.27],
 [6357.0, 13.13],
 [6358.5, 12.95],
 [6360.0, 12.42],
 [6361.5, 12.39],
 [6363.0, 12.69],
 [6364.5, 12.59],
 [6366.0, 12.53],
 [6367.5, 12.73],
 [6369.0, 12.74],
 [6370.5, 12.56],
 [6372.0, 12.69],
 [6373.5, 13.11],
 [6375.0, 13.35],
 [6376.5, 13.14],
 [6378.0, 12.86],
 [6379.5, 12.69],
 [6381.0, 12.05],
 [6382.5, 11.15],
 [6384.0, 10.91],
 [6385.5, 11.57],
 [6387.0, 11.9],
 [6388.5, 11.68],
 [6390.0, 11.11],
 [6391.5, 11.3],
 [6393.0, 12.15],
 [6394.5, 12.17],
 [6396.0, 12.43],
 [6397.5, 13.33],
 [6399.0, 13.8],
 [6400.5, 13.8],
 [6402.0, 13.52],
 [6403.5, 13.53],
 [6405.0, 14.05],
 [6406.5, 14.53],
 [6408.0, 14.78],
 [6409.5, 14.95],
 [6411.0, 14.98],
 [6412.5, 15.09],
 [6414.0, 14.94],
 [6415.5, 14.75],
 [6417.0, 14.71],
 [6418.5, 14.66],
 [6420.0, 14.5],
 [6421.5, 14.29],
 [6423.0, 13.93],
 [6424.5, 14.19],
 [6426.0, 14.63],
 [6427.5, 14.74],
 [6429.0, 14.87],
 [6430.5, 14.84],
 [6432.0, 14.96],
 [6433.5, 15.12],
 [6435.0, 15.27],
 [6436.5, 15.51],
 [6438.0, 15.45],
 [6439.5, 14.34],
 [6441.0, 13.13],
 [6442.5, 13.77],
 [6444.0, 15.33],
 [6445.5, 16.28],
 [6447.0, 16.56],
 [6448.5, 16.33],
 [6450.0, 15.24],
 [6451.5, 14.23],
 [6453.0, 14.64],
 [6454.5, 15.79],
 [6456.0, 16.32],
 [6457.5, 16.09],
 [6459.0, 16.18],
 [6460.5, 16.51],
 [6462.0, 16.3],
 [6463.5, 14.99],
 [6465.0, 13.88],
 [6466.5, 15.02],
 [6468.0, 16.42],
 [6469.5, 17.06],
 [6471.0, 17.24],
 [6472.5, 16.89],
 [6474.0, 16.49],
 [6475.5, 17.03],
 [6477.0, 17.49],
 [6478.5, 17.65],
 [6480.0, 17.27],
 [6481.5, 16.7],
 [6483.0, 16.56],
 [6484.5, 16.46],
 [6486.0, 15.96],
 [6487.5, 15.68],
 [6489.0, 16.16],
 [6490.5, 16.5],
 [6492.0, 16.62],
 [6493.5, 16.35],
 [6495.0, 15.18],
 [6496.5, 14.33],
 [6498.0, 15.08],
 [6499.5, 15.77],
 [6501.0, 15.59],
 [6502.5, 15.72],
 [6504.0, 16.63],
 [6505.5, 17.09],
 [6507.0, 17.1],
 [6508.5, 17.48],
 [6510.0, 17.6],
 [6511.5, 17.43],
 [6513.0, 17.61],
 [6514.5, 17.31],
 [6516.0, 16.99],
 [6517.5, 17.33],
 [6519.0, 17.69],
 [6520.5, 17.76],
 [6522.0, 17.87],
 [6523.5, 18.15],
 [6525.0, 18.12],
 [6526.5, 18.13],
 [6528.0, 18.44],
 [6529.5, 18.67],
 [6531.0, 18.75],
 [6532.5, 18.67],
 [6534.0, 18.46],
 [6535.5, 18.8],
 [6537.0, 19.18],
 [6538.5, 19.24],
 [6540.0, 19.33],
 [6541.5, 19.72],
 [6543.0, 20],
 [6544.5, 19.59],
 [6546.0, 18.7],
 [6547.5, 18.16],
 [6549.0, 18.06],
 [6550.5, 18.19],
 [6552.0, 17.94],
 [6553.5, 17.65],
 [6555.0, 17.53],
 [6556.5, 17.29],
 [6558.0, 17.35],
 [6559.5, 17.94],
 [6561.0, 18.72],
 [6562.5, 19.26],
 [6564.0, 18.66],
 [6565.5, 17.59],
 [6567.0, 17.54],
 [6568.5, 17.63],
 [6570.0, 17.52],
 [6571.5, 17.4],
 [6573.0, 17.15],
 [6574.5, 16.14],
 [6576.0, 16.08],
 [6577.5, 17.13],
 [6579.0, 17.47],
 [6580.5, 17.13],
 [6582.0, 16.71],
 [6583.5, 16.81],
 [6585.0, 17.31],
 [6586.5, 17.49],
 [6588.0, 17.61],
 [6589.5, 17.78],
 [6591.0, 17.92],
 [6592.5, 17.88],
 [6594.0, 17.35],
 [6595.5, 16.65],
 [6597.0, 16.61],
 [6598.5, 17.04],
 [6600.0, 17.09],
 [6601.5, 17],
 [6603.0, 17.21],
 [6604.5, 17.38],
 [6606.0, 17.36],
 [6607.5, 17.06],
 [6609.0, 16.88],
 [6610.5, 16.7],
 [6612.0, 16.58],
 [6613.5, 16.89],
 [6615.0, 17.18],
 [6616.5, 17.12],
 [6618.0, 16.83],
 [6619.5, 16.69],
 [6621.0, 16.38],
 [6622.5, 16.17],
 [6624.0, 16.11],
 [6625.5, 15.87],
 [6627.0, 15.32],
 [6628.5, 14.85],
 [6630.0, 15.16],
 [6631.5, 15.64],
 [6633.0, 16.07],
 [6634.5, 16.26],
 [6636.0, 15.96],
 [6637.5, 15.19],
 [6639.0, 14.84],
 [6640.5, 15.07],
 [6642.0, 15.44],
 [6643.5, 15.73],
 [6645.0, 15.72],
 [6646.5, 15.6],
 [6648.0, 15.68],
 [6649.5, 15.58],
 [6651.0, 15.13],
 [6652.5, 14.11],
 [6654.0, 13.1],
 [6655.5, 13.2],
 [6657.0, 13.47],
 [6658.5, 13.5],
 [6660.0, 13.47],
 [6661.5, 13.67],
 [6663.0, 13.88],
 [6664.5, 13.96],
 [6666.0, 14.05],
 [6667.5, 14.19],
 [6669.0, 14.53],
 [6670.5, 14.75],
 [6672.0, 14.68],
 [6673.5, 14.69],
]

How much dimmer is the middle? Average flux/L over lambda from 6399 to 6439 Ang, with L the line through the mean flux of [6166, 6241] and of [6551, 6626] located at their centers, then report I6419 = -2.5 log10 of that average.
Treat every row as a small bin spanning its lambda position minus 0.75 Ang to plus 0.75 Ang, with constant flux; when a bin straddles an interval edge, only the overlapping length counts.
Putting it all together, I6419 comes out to -0.12 mag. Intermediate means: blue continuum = 7.83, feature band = 14.6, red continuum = 17.2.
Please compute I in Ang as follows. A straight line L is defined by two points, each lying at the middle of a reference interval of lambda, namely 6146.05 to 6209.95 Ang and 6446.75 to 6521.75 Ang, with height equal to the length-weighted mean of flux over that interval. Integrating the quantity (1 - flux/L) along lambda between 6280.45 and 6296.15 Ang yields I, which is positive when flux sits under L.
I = 2.5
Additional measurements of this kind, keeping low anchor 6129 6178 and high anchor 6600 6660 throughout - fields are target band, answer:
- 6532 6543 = -3.2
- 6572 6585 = -1.4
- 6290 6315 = 3.5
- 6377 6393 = 1.8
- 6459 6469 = -1.1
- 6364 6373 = 0.3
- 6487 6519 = -4.4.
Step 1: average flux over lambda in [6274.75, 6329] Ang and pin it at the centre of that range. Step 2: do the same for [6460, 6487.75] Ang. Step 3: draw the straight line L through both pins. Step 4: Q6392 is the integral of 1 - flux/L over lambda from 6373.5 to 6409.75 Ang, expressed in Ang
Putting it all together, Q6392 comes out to 2.5 Ang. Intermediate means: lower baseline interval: 10.8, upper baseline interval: 16.4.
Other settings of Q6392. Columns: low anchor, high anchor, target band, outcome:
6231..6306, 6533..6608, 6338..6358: -4.6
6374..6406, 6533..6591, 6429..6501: -4.4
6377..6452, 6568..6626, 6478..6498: -1.4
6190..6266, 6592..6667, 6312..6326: -4.0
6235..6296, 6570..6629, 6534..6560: -4.9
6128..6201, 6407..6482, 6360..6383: 2.3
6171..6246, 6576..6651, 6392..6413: -3.1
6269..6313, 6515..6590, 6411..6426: -0.8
